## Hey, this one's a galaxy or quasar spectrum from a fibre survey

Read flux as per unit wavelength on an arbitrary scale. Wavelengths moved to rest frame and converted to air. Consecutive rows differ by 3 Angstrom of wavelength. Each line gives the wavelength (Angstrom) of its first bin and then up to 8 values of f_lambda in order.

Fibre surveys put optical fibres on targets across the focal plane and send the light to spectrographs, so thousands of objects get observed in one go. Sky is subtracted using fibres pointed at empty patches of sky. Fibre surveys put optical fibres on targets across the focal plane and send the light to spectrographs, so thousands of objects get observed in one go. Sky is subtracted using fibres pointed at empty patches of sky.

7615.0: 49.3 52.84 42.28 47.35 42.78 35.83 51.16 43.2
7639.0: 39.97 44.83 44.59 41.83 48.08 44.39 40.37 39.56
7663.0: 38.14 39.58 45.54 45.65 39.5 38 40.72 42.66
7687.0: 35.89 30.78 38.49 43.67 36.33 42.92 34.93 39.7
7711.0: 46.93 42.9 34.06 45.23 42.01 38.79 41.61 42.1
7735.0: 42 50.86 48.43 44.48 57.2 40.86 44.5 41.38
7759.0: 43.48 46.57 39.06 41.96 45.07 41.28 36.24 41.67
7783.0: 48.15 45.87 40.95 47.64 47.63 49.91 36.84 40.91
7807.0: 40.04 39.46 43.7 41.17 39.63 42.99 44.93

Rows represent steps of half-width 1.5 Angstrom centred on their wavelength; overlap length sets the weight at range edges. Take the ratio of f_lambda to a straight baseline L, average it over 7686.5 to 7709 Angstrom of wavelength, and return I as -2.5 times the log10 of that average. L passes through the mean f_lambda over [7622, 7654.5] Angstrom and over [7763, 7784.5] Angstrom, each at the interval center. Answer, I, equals 0.14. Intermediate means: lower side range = 44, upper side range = 42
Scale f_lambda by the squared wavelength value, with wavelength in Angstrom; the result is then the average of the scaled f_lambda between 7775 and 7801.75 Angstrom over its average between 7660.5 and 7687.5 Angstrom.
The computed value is 1.1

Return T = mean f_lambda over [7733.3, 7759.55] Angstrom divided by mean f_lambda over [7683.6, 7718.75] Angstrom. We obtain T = 1.2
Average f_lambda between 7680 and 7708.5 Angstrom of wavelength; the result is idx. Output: 38.5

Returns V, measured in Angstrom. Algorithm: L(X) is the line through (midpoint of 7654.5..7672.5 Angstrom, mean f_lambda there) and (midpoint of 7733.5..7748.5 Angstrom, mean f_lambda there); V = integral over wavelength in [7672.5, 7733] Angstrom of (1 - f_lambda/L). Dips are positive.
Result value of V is 6.8 Angstrom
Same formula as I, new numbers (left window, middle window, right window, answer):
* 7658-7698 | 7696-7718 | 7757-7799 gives 0.02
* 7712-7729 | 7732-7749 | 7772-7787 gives -0.15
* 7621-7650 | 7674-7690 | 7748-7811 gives 0.13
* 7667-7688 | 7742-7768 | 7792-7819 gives -0.06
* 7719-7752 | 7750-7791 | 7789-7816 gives 0.03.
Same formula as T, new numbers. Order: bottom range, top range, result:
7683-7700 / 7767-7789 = 1.13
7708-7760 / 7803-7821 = 0.93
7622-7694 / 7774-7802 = 1.05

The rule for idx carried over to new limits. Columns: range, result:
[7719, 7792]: 43.8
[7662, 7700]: 39.7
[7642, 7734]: 40.9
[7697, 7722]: 40.5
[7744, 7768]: 44.5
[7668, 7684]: 41.8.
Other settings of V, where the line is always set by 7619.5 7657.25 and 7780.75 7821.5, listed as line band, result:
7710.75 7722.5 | 0.46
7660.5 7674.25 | 0.54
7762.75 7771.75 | 0.24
